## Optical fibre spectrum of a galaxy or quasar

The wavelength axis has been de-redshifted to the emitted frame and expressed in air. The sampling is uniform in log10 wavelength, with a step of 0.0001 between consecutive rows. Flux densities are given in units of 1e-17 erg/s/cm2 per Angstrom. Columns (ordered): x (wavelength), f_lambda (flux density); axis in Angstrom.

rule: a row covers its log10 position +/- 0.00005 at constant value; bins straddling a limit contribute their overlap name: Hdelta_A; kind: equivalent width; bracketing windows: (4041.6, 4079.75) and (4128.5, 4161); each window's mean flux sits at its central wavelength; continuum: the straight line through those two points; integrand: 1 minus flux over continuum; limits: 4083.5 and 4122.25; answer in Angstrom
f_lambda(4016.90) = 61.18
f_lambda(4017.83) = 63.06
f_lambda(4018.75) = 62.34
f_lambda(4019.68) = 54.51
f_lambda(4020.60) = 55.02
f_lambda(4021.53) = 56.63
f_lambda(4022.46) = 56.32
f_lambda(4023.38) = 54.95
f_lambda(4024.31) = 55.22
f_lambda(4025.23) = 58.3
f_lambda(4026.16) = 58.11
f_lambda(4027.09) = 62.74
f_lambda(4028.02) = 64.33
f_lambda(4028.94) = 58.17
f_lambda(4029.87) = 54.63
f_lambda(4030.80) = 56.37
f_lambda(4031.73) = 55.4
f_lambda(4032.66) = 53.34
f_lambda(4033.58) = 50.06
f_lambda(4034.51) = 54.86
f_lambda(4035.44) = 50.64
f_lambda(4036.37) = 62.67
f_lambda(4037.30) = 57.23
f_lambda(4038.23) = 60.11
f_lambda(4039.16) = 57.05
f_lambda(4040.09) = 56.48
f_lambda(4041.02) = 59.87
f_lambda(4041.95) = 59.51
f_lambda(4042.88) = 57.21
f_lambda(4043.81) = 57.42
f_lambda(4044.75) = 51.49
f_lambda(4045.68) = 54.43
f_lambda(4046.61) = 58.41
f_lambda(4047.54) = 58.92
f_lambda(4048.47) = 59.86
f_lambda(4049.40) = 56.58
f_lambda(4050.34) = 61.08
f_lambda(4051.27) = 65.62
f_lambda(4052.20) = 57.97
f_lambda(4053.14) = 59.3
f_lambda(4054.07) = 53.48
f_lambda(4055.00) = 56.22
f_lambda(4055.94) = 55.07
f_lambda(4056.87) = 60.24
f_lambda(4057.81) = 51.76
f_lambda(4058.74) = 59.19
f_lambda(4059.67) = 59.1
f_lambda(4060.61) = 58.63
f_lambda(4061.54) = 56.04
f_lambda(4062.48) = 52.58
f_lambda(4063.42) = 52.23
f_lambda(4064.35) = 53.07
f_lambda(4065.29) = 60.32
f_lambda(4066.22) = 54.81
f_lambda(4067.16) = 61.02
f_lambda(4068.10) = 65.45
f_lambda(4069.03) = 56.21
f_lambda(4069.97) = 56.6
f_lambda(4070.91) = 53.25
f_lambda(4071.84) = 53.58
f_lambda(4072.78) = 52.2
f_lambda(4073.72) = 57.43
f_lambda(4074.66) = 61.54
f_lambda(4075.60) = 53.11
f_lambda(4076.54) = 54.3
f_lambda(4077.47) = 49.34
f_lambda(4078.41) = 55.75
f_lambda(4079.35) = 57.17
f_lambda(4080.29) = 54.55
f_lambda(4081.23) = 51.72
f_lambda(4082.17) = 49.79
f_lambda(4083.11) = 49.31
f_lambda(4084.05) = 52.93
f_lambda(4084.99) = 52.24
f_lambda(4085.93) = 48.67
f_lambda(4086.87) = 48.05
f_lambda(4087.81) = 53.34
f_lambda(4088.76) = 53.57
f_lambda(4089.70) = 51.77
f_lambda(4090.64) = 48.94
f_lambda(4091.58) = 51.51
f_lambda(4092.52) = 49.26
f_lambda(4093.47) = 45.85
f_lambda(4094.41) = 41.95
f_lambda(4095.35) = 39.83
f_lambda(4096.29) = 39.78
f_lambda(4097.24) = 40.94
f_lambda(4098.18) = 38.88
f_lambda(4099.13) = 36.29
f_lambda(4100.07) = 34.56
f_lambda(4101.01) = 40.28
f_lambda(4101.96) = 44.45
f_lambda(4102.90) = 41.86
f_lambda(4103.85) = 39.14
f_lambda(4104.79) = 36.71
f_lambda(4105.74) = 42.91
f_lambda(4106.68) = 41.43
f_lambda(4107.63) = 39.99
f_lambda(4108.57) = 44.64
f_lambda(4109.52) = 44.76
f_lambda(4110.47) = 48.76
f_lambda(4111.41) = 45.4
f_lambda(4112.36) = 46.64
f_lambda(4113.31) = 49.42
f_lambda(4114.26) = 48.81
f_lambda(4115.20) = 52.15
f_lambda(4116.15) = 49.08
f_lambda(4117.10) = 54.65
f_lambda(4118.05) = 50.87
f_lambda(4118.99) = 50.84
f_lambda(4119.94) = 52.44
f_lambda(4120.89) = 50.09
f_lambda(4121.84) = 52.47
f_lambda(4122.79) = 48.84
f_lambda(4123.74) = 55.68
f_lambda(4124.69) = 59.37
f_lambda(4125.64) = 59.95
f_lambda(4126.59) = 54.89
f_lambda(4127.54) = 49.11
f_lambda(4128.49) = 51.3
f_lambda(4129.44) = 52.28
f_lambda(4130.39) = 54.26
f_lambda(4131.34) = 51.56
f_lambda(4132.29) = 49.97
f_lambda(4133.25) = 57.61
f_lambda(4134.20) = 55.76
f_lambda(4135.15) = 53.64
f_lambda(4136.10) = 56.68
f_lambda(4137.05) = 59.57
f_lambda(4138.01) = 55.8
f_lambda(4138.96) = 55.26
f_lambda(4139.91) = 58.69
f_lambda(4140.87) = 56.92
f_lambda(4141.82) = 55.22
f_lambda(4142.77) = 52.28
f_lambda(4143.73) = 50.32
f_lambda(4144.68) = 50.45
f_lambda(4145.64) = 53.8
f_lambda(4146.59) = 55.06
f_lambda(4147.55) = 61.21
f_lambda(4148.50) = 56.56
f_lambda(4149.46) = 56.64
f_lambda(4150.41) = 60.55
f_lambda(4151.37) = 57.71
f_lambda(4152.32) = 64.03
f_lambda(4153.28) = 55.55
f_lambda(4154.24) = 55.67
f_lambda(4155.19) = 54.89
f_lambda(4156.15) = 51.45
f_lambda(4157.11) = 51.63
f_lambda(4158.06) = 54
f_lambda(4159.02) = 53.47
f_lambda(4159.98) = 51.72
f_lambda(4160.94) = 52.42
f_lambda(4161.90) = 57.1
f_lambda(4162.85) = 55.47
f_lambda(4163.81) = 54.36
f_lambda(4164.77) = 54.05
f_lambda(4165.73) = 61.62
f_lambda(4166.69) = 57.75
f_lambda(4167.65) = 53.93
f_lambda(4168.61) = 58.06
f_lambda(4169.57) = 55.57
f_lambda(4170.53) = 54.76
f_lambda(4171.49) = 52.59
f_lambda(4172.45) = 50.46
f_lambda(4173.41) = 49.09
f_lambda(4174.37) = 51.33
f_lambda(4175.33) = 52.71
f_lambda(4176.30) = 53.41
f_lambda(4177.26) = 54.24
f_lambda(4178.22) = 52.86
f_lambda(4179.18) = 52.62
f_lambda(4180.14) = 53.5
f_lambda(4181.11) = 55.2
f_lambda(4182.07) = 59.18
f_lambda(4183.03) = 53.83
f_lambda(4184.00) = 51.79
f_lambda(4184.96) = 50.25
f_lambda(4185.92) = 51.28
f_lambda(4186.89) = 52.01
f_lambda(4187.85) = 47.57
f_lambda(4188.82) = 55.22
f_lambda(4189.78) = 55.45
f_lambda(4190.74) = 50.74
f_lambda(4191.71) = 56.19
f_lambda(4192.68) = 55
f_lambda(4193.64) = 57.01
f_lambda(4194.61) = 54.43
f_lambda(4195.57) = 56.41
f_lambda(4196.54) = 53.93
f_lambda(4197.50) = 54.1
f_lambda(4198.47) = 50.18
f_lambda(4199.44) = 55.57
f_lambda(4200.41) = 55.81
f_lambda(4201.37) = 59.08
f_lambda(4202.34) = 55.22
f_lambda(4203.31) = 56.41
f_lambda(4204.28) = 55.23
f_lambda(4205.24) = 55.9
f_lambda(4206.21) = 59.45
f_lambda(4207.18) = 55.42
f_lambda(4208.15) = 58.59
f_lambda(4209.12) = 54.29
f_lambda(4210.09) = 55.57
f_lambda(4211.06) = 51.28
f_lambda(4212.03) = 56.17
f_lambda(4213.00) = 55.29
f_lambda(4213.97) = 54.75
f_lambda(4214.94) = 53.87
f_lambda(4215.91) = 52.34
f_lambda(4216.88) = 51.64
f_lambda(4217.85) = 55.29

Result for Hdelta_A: 6.7 Angstrom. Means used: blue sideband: 56.8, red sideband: 55.1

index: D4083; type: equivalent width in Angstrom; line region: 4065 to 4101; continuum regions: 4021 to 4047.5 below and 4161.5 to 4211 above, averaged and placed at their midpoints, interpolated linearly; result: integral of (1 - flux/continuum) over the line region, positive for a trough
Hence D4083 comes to 3.46 Angstrom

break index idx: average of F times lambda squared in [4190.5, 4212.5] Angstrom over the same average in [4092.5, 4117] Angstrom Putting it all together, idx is 1.34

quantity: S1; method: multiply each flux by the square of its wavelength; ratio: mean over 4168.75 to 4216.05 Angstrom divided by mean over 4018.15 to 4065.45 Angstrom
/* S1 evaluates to 1.0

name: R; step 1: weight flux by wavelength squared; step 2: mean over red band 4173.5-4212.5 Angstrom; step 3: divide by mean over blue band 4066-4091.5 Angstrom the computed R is 1.1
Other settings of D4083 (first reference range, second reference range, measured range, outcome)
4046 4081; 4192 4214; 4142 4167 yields 0.25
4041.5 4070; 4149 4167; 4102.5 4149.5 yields 4.06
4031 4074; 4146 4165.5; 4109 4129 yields 1.75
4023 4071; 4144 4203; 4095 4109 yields 3.98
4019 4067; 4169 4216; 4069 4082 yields 0.41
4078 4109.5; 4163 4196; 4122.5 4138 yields -1.62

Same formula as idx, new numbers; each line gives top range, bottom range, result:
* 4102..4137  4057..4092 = 0.94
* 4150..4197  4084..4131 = 1.18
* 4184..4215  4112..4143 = 1.06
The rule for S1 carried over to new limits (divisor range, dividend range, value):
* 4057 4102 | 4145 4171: 1.13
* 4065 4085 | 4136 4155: 1.06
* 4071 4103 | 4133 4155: 1.19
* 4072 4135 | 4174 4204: 1.14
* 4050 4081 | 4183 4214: 1.03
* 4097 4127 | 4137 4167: 1.21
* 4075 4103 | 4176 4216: 1.20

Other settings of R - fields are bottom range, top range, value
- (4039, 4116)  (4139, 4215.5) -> 1.11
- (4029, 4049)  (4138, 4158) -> 1.04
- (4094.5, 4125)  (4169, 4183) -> 1.21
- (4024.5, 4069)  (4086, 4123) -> 0.82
